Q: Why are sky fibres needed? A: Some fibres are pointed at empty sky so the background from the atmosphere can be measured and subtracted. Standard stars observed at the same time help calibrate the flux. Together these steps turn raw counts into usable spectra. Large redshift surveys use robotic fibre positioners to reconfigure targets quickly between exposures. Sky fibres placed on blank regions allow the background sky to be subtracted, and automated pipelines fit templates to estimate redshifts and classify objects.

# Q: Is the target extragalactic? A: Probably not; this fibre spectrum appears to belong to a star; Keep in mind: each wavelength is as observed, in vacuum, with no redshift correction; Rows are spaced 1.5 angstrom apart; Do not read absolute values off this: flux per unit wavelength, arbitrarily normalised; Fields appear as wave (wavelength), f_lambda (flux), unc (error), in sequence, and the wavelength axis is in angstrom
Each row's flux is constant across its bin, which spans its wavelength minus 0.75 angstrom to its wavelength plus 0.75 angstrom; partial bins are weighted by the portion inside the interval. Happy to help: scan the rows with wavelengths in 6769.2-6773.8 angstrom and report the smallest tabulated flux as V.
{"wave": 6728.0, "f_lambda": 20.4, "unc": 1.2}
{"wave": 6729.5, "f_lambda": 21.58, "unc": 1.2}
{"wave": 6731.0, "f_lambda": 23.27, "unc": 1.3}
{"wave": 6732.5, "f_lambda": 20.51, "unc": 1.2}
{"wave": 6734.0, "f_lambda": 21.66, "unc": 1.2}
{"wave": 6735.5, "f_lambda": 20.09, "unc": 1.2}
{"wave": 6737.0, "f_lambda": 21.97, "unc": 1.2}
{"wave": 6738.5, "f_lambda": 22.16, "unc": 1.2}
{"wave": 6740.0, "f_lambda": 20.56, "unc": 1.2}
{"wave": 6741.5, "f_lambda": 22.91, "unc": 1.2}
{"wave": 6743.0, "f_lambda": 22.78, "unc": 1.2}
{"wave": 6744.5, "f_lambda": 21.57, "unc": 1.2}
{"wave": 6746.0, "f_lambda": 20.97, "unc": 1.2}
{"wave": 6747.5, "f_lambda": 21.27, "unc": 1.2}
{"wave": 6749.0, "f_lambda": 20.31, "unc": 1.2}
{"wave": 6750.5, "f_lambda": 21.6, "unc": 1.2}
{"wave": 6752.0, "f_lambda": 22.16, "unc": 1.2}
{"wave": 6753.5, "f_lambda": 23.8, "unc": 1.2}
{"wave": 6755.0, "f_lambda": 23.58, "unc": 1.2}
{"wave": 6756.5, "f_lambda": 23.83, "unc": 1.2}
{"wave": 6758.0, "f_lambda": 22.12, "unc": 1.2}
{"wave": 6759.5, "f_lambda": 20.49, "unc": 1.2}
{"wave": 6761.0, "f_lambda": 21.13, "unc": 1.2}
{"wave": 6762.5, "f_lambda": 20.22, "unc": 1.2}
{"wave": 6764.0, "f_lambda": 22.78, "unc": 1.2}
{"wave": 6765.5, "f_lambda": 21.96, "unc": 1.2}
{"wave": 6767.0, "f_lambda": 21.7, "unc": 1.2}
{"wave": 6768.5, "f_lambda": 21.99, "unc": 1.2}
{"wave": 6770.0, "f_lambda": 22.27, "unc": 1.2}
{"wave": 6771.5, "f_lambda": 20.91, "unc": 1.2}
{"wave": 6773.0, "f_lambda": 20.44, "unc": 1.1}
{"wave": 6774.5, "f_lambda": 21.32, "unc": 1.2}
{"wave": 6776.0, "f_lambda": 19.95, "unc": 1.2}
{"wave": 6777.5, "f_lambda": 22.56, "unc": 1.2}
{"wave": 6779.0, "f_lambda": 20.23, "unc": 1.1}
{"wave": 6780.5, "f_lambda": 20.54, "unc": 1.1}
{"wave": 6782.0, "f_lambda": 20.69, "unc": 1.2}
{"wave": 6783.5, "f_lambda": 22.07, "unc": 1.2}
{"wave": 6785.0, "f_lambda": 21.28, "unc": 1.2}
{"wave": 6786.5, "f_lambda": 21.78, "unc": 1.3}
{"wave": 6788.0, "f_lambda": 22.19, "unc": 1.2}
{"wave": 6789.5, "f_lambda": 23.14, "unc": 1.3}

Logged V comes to 20.44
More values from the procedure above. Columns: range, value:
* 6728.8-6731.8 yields 21.58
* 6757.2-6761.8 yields 20.49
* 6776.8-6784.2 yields 20.23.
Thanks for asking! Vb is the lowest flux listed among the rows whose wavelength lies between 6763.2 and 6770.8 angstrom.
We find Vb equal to 21.7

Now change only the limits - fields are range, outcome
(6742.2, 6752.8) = 20.31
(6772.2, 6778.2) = 19.95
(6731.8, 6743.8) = 20.09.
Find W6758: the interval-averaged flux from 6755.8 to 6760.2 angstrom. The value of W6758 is 22.1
